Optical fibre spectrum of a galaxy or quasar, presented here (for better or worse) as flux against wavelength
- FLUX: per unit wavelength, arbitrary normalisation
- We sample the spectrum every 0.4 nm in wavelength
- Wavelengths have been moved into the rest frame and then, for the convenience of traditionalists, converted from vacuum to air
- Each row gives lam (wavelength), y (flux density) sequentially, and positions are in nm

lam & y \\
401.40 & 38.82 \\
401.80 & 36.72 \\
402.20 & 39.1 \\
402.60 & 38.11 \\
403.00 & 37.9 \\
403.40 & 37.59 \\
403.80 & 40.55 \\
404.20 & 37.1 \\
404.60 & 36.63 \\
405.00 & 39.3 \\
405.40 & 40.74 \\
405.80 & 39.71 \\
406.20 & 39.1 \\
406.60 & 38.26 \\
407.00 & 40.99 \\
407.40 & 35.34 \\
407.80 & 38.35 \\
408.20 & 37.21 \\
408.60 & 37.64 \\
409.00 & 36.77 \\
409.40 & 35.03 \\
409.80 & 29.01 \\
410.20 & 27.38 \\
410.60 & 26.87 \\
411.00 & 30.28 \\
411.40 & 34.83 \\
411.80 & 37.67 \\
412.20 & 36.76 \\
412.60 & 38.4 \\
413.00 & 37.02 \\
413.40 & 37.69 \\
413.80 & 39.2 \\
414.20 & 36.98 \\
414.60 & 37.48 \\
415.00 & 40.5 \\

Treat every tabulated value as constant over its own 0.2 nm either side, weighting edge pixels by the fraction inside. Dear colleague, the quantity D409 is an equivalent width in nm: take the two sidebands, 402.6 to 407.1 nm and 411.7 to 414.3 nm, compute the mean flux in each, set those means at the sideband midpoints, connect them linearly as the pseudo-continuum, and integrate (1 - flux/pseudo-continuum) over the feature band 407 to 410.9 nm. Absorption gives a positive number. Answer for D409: 0.43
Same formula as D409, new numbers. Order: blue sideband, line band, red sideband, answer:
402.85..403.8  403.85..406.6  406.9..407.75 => -0.052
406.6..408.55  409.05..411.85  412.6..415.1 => 0.478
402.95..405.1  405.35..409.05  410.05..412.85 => -0.234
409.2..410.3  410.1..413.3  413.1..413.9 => 0.070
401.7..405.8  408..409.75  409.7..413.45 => -0.037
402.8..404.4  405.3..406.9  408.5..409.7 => -0.100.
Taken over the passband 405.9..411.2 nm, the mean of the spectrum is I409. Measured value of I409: 34.9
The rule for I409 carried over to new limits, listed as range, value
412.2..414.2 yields 37.8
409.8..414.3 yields 34.5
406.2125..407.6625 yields 38.3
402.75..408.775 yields 38.4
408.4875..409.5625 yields 36.4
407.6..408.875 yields 37.7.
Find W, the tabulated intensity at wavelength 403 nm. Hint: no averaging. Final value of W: 37.9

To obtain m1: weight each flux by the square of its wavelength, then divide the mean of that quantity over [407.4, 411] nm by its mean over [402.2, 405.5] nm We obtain 0.9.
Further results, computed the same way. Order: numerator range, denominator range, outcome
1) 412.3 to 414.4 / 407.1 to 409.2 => 1.04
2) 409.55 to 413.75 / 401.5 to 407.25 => 0.91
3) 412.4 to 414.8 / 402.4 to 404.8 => 1.05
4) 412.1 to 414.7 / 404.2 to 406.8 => 1.01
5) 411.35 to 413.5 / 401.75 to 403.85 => 1.02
